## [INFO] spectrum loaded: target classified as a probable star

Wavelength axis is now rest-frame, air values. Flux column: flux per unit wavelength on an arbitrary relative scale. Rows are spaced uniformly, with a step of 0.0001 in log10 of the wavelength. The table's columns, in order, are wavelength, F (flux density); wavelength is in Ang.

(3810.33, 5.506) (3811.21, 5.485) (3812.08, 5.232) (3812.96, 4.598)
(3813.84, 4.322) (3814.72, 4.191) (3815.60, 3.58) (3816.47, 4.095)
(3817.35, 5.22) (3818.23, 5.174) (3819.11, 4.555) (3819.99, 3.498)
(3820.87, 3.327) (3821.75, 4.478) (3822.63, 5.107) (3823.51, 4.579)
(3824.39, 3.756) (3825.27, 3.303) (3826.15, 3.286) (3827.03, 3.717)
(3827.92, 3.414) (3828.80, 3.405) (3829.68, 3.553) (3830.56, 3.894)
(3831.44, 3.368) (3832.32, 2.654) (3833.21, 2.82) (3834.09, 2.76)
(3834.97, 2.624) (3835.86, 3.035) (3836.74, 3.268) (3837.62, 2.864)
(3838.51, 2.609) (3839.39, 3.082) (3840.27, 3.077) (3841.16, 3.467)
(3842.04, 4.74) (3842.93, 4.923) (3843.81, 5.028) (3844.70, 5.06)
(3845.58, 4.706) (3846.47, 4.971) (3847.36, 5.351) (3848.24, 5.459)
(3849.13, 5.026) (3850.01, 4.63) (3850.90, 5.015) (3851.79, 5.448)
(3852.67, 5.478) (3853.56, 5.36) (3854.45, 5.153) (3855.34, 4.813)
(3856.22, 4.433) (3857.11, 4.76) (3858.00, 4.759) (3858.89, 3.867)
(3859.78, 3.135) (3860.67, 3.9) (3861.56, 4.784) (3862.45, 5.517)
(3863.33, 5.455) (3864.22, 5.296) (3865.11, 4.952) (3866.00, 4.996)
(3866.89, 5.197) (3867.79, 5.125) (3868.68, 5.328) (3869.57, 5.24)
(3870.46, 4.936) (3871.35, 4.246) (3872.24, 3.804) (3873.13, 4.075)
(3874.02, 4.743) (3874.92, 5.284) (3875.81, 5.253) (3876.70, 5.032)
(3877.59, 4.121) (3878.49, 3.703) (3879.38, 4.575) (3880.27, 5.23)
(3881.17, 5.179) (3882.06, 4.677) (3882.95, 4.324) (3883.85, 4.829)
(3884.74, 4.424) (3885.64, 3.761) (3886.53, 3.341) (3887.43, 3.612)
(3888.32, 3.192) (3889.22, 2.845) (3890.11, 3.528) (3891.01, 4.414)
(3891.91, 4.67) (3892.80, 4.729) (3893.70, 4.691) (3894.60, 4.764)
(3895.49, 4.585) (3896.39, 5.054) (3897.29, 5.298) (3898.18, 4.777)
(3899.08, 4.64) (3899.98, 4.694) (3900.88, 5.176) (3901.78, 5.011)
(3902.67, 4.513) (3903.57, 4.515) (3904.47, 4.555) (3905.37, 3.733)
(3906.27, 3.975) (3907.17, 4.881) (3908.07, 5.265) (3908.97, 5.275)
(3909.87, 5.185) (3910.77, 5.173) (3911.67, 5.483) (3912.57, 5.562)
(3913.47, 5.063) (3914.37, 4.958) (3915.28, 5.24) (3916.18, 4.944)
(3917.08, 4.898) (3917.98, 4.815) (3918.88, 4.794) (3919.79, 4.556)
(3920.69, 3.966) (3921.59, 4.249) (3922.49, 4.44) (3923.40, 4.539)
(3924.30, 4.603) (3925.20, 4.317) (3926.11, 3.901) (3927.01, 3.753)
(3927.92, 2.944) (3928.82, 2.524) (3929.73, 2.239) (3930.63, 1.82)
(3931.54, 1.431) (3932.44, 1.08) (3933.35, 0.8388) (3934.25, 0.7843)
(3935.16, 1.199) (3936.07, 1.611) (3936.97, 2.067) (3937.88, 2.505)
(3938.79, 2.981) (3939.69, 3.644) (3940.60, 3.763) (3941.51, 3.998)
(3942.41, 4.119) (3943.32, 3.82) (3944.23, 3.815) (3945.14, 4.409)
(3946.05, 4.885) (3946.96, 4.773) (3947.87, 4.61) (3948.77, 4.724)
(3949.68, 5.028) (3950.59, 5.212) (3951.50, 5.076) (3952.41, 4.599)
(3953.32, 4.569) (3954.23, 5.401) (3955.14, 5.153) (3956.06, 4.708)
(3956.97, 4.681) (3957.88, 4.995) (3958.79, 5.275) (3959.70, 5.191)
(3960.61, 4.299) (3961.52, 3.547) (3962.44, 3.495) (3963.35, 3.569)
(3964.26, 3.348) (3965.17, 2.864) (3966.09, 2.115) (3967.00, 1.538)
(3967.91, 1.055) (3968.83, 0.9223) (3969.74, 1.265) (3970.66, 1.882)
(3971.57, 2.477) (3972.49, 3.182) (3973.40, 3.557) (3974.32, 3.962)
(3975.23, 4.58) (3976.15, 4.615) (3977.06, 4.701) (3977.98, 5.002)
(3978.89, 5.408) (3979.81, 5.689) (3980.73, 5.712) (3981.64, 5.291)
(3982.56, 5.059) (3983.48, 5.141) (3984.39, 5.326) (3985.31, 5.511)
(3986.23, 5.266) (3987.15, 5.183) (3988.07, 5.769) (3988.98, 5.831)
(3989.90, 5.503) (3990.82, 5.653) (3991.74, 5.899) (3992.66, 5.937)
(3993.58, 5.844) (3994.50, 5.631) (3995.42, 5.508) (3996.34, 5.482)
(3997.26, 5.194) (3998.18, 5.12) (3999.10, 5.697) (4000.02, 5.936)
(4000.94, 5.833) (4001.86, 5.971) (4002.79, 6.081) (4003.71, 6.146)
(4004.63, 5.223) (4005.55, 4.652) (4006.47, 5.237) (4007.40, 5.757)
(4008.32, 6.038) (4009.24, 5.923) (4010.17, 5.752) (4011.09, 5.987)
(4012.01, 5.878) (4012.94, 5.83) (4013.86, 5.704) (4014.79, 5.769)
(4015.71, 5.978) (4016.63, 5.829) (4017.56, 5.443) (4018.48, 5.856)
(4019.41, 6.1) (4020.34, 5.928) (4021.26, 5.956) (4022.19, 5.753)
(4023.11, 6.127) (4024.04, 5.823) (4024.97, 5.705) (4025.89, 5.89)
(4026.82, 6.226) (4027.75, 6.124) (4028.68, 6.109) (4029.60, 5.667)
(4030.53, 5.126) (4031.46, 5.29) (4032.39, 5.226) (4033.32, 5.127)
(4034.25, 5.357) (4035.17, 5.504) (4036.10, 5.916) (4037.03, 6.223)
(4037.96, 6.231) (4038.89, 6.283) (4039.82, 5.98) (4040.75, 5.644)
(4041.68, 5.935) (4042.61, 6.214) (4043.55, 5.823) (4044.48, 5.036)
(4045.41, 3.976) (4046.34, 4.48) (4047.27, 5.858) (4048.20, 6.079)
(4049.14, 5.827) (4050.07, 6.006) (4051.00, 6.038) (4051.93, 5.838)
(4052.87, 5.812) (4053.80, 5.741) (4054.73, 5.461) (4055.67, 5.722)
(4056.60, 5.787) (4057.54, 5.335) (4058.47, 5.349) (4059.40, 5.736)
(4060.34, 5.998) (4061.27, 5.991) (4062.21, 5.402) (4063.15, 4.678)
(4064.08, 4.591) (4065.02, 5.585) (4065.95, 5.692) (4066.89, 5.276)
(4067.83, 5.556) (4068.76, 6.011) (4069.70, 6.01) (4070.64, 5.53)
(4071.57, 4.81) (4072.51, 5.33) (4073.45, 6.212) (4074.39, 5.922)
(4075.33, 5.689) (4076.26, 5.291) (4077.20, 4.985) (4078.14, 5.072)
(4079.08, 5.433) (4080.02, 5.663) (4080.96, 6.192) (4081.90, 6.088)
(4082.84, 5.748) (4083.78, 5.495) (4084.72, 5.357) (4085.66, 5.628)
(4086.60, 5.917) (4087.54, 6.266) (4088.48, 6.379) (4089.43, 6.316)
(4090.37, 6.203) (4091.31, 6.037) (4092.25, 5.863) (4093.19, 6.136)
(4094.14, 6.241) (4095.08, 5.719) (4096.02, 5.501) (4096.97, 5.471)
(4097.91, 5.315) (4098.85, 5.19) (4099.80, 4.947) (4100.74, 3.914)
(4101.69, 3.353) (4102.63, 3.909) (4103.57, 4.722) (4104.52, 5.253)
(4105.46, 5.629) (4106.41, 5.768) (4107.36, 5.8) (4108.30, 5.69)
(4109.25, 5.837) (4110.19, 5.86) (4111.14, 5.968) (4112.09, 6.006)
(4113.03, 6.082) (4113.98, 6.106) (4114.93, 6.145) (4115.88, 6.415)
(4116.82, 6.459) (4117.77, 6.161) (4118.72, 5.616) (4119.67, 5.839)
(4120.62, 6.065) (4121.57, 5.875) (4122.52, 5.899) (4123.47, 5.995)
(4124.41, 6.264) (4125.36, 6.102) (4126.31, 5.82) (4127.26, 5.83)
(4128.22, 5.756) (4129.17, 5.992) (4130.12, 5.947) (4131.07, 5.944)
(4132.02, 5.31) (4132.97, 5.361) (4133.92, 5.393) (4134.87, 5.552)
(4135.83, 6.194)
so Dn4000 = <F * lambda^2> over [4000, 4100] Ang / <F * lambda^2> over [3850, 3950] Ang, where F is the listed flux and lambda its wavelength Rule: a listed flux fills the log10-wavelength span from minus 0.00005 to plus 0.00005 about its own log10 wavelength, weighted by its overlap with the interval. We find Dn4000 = 1.44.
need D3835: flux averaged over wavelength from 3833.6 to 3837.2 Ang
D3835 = 2.92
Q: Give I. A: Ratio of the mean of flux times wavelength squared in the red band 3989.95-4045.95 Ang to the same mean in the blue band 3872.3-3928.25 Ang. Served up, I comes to 1.3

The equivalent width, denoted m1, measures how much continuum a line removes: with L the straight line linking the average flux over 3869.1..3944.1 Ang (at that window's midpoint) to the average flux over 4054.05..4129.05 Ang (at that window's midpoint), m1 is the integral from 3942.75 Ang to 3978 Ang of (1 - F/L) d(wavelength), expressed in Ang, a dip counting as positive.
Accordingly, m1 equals 4.9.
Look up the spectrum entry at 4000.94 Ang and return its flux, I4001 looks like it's 5.833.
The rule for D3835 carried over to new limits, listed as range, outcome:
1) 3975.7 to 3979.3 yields 4.94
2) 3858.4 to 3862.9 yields 4.25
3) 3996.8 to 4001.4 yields 5.56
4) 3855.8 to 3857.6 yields 4.59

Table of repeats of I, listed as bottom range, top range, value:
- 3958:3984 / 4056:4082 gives 1.54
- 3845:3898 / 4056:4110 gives 1.32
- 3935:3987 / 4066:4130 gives 1.52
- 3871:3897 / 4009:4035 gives 1.41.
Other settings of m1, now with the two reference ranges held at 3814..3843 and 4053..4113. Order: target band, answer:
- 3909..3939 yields 5.1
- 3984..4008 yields -3.3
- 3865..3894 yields -3.1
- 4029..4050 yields -1.5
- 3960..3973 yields 5.9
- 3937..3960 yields 0.7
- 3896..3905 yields -1.3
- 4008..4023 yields -2.4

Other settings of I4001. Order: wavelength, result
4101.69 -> 3.353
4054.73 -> 5.461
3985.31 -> 5.511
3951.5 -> 5.076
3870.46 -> 4.936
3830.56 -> 3.894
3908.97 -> 5.275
